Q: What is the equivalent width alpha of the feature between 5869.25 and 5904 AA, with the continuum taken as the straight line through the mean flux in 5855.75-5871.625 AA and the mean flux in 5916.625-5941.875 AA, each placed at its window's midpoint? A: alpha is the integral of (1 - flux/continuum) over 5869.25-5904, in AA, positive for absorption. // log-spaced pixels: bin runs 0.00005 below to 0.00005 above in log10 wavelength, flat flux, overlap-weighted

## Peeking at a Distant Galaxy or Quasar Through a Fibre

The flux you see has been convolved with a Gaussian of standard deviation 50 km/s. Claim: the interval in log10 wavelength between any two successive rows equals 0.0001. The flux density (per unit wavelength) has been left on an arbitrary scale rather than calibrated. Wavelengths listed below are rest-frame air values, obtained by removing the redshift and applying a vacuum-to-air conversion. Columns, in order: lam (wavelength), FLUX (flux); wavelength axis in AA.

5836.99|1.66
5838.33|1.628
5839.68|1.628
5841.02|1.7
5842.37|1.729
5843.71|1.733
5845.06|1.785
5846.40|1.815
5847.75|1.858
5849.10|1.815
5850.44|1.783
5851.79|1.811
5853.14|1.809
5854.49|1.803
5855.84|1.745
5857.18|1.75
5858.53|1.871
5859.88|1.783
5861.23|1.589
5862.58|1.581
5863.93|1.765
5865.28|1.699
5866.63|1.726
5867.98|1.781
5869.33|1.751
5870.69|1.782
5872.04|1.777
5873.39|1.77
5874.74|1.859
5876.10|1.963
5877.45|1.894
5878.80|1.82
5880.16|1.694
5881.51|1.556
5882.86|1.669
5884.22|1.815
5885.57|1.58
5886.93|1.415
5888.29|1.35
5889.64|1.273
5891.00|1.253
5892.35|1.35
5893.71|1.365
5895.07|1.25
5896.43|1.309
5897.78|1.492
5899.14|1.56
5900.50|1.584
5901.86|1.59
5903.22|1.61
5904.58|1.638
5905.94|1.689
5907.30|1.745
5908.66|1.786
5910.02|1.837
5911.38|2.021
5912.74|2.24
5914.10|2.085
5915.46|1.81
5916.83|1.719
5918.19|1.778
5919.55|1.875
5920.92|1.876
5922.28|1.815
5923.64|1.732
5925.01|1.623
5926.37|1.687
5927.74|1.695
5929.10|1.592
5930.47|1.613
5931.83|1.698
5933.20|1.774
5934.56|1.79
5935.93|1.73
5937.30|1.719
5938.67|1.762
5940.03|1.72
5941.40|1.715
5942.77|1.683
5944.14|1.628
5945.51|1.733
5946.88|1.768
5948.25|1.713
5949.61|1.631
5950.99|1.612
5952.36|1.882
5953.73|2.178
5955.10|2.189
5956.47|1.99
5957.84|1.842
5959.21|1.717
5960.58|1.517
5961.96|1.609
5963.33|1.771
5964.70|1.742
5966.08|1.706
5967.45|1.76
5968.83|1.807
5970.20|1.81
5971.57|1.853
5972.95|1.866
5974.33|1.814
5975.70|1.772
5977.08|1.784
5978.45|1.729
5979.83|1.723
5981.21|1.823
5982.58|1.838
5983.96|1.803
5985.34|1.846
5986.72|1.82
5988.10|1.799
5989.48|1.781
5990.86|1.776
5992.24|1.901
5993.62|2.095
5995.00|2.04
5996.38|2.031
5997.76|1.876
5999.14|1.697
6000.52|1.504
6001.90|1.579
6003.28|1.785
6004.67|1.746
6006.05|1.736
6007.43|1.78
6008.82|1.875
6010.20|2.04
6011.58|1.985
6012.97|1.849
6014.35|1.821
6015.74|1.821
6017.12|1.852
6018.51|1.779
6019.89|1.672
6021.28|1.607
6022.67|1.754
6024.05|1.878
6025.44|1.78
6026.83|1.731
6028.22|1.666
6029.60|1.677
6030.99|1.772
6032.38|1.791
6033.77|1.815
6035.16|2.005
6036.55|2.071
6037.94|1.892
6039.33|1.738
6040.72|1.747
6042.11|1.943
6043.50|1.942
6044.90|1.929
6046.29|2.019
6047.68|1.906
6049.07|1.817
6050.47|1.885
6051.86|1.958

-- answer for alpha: 3.0 AA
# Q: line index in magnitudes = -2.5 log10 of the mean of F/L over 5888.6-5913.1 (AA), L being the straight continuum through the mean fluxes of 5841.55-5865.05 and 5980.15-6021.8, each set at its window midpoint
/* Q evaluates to 0.133 mag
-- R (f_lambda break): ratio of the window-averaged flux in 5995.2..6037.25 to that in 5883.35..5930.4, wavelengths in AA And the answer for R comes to 1.09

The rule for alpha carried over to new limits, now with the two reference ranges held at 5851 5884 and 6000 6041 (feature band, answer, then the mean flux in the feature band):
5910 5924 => -0.98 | 1.9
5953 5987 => -0.57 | 1.81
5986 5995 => -0.45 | 1.87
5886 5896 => 2.48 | 1.33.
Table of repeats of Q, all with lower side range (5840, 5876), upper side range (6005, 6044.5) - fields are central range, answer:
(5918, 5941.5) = 0.035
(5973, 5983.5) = 0.010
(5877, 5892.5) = 0.141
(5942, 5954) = 0.033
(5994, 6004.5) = 0.011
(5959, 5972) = 0.046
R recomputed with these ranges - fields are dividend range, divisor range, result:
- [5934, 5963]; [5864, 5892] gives 1.06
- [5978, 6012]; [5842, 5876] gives 1.03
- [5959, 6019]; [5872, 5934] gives 1.08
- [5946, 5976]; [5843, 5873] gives 1.02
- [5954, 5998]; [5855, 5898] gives 1.12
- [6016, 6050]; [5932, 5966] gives 1.03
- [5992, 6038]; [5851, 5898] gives 1.10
